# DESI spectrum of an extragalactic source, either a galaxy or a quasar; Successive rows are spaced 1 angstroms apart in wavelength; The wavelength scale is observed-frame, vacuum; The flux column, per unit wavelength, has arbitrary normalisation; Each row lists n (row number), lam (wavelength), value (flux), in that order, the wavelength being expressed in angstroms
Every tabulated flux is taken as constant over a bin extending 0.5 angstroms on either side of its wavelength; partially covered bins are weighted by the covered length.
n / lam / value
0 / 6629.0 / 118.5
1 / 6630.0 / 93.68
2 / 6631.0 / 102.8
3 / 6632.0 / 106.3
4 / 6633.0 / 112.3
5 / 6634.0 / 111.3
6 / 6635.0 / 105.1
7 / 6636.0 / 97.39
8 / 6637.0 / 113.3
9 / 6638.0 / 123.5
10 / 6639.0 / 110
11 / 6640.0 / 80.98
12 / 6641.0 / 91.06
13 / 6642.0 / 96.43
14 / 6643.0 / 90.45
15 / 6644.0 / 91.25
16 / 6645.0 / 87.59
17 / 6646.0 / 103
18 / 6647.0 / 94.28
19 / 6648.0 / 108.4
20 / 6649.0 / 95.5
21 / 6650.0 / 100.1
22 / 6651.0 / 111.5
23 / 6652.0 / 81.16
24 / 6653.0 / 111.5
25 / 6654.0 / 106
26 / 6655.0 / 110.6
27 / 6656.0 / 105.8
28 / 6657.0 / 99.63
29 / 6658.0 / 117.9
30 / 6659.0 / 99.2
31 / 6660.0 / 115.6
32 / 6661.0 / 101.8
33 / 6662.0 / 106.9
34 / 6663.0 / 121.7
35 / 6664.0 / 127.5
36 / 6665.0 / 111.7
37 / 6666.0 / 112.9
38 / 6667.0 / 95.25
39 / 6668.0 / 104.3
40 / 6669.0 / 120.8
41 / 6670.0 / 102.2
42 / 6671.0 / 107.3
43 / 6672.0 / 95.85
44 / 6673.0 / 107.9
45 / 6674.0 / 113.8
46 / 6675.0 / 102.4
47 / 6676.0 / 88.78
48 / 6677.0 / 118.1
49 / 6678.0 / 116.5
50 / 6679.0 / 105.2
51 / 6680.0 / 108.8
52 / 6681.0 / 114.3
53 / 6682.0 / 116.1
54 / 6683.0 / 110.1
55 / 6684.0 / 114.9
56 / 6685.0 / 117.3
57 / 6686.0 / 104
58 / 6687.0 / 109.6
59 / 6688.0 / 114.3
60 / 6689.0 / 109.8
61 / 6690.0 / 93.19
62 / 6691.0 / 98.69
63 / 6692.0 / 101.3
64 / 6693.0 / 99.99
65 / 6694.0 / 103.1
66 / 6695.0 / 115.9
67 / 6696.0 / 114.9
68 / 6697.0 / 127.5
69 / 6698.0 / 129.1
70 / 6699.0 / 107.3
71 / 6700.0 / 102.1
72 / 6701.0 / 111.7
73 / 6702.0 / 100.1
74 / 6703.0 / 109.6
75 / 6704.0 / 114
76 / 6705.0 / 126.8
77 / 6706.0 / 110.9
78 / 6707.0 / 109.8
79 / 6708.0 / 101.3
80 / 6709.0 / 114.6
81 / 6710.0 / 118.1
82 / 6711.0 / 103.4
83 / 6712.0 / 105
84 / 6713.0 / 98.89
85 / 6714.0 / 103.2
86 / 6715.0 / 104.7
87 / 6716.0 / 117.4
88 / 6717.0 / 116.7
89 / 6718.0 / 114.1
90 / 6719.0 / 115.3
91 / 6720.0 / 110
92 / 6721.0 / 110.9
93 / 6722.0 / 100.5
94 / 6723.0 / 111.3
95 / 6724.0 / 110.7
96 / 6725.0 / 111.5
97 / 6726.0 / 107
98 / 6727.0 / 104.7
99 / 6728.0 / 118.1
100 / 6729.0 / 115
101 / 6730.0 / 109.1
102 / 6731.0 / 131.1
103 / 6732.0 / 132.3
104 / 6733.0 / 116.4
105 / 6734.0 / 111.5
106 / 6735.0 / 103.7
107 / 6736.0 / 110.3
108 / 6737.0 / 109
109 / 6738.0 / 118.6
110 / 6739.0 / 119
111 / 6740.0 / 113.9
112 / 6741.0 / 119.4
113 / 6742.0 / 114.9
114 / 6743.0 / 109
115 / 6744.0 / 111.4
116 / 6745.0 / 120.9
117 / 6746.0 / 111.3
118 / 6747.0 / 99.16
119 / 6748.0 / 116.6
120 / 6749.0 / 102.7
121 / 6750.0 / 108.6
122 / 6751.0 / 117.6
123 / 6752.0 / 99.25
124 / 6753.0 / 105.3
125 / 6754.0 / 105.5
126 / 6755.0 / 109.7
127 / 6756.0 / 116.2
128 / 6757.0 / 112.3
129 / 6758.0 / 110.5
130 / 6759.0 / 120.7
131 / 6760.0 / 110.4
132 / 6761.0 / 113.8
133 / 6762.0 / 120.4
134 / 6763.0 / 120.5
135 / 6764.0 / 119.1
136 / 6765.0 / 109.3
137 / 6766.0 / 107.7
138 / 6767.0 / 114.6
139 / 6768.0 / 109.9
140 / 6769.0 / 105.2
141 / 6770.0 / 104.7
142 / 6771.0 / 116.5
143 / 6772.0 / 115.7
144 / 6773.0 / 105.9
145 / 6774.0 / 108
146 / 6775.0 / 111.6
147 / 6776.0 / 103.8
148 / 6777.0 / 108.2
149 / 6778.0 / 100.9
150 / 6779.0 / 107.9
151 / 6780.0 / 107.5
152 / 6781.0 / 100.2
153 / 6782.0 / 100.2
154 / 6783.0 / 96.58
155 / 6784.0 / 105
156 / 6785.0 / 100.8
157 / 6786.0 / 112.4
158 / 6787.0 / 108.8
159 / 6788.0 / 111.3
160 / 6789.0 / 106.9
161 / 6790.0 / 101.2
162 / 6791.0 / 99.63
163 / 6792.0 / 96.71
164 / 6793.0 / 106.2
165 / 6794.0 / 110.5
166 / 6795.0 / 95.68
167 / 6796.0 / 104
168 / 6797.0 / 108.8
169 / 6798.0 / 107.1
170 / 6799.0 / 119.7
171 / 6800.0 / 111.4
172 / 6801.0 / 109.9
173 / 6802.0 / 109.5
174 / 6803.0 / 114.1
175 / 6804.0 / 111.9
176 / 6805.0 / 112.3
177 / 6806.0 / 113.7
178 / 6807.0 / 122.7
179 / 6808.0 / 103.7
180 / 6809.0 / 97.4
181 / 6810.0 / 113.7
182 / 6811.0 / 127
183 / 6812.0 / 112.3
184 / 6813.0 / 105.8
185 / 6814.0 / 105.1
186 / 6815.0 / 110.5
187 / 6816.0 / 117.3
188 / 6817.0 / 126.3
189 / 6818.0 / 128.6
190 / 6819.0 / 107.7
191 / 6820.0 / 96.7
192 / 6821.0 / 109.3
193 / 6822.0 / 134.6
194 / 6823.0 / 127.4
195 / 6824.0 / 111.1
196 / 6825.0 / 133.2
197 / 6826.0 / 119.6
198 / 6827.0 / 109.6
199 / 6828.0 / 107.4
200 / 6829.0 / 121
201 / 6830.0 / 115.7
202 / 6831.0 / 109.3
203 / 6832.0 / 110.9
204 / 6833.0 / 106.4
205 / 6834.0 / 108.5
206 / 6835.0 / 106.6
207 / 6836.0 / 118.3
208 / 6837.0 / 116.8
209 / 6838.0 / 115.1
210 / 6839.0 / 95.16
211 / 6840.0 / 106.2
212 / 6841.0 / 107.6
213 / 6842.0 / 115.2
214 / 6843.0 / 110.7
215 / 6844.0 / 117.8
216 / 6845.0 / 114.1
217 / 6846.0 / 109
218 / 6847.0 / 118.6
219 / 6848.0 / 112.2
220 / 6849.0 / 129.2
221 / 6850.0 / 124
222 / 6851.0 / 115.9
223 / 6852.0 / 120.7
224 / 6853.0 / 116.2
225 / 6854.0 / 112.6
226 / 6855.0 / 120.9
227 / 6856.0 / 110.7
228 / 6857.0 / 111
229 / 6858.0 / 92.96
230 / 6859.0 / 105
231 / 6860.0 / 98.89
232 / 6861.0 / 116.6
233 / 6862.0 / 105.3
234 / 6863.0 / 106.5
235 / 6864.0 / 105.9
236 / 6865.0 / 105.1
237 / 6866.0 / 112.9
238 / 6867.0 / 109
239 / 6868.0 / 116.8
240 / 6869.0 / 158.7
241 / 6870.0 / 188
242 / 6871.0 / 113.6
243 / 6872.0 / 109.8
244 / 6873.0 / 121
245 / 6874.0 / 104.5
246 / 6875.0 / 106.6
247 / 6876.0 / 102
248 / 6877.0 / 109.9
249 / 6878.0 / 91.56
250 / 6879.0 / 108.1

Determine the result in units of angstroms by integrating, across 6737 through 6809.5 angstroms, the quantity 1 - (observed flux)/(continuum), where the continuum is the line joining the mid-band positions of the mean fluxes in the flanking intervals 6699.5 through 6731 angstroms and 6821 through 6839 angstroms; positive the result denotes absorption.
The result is 2.1 angstroms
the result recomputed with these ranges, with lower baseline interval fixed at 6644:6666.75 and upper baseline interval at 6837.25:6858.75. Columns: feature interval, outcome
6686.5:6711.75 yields -0.62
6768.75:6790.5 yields 0.80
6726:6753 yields -1.03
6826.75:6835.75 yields 0.13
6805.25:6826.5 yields -0.68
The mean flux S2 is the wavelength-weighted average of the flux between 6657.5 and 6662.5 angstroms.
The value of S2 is 108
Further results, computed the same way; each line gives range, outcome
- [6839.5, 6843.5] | 110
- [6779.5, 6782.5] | 103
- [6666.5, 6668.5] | 99.8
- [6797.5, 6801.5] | 112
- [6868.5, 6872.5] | 143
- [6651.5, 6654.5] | 99.6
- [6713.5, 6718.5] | 111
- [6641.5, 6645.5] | 91.4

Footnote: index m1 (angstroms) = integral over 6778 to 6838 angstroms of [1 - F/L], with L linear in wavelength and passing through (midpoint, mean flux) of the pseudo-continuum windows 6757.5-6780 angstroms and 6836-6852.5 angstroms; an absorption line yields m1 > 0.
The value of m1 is 1.2 angstroms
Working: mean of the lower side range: 111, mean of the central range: 111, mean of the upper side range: 114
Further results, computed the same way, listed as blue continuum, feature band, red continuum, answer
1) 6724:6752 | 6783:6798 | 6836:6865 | 1.05 angstroms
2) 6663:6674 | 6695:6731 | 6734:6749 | -0.06 angstroms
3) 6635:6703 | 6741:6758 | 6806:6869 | -0.10 angstroms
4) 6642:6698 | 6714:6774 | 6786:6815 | -2.36 angstroms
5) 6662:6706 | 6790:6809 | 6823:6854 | 0.82 angstroms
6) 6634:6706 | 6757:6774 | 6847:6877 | -0.22 angstroms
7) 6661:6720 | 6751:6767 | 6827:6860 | -0.21 angstroms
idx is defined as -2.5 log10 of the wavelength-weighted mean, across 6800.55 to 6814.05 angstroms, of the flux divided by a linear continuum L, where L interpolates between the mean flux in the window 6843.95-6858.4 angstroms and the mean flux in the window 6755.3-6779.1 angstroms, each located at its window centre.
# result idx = 0.02 mag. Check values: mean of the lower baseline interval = 111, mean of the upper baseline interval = 115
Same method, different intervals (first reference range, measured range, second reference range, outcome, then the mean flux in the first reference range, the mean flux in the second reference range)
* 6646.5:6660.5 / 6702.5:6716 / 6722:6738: 0.01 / 104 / 113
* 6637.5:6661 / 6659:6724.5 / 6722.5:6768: -0.03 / 101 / 113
